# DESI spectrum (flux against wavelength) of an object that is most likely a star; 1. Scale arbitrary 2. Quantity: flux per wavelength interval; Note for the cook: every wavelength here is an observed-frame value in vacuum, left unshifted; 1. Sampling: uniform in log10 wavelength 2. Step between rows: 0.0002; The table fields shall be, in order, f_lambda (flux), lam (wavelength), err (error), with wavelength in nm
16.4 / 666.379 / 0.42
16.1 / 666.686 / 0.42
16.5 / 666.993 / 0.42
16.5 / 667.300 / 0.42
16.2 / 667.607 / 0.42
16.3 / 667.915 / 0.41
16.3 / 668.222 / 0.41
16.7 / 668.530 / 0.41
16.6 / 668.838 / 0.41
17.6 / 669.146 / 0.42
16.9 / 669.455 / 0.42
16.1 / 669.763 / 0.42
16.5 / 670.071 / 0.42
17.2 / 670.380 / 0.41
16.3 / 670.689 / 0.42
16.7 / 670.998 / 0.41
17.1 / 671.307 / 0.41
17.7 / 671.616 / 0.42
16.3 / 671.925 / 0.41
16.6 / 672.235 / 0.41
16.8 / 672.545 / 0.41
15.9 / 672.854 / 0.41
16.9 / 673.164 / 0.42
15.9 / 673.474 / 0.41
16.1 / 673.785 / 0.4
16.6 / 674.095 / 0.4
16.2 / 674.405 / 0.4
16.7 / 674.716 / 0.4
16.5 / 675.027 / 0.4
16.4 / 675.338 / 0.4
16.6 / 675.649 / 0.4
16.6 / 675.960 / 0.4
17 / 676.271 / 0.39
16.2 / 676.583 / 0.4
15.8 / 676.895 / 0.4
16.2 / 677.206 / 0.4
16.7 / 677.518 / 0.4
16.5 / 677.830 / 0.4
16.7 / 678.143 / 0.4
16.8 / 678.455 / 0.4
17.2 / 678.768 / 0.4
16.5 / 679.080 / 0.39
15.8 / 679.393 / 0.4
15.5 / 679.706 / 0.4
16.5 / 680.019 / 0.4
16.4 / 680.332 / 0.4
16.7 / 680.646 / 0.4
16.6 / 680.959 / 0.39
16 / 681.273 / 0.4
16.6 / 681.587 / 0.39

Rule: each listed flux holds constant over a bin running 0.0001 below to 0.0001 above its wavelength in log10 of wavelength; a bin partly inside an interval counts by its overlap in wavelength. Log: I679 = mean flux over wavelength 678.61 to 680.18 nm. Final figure 16.3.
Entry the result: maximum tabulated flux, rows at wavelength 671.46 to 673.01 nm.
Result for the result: 17.7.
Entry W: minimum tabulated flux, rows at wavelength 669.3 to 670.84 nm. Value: 16.1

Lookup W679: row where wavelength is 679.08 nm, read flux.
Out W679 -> 16.5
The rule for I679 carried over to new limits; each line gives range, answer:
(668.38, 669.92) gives 16.8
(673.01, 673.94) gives 16.3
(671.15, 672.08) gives 17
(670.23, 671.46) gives 16.8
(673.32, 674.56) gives 16.2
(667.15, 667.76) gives 16.4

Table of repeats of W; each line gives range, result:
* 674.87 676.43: 16.4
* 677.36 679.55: 15.8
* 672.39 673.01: 15.9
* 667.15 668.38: 16.2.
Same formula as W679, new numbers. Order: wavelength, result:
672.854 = 15.9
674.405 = 16.2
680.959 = 16.6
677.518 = 16.7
